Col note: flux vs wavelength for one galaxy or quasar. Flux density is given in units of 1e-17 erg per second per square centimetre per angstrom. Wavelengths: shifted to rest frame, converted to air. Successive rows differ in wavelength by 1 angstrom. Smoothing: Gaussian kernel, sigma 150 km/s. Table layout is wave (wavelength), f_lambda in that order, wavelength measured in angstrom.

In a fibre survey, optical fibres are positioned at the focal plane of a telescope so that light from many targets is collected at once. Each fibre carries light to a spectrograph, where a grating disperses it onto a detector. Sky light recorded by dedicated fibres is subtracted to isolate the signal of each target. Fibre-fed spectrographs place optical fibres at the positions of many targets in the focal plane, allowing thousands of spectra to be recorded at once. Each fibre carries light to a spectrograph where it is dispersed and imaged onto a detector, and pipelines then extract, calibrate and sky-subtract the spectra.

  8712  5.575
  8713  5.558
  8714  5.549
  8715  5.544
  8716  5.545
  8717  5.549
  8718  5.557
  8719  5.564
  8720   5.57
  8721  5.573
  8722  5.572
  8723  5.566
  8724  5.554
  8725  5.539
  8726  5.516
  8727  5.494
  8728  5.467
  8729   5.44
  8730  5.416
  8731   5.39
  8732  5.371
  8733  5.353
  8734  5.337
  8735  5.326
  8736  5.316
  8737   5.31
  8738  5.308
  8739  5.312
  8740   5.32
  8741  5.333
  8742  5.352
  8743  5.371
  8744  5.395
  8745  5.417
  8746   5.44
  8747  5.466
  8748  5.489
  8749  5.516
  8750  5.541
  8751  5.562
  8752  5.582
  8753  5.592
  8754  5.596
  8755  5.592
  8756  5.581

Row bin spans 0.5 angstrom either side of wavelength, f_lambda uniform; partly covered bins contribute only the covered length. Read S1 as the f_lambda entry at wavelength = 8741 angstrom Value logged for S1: 5.333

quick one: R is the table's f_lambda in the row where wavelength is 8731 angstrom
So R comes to 5.39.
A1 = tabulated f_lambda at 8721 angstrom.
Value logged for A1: 5.573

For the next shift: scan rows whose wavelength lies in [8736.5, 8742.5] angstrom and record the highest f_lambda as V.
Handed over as 5.352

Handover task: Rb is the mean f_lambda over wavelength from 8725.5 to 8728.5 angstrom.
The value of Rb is 5.49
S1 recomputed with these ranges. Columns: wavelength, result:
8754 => 5.596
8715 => 5.544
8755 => 5.592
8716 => 5.545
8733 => 5.353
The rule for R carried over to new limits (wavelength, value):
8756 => 5.581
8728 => 5.467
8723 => 5.566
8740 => 5.32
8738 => 5.308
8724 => 5.554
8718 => 5.557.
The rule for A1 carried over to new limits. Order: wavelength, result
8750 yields 5.541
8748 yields 5.489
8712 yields 5.575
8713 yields 5.558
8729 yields 5.44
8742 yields 5.352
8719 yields 5.564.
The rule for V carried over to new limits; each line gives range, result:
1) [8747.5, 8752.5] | 5.582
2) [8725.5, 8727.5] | 5.516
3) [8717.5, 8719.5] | 5.564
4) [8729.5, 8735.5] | 5.416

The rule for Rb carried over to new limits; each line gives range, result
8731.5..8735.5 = 5.35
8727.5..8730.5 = 5.44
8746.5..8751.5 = 5.51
